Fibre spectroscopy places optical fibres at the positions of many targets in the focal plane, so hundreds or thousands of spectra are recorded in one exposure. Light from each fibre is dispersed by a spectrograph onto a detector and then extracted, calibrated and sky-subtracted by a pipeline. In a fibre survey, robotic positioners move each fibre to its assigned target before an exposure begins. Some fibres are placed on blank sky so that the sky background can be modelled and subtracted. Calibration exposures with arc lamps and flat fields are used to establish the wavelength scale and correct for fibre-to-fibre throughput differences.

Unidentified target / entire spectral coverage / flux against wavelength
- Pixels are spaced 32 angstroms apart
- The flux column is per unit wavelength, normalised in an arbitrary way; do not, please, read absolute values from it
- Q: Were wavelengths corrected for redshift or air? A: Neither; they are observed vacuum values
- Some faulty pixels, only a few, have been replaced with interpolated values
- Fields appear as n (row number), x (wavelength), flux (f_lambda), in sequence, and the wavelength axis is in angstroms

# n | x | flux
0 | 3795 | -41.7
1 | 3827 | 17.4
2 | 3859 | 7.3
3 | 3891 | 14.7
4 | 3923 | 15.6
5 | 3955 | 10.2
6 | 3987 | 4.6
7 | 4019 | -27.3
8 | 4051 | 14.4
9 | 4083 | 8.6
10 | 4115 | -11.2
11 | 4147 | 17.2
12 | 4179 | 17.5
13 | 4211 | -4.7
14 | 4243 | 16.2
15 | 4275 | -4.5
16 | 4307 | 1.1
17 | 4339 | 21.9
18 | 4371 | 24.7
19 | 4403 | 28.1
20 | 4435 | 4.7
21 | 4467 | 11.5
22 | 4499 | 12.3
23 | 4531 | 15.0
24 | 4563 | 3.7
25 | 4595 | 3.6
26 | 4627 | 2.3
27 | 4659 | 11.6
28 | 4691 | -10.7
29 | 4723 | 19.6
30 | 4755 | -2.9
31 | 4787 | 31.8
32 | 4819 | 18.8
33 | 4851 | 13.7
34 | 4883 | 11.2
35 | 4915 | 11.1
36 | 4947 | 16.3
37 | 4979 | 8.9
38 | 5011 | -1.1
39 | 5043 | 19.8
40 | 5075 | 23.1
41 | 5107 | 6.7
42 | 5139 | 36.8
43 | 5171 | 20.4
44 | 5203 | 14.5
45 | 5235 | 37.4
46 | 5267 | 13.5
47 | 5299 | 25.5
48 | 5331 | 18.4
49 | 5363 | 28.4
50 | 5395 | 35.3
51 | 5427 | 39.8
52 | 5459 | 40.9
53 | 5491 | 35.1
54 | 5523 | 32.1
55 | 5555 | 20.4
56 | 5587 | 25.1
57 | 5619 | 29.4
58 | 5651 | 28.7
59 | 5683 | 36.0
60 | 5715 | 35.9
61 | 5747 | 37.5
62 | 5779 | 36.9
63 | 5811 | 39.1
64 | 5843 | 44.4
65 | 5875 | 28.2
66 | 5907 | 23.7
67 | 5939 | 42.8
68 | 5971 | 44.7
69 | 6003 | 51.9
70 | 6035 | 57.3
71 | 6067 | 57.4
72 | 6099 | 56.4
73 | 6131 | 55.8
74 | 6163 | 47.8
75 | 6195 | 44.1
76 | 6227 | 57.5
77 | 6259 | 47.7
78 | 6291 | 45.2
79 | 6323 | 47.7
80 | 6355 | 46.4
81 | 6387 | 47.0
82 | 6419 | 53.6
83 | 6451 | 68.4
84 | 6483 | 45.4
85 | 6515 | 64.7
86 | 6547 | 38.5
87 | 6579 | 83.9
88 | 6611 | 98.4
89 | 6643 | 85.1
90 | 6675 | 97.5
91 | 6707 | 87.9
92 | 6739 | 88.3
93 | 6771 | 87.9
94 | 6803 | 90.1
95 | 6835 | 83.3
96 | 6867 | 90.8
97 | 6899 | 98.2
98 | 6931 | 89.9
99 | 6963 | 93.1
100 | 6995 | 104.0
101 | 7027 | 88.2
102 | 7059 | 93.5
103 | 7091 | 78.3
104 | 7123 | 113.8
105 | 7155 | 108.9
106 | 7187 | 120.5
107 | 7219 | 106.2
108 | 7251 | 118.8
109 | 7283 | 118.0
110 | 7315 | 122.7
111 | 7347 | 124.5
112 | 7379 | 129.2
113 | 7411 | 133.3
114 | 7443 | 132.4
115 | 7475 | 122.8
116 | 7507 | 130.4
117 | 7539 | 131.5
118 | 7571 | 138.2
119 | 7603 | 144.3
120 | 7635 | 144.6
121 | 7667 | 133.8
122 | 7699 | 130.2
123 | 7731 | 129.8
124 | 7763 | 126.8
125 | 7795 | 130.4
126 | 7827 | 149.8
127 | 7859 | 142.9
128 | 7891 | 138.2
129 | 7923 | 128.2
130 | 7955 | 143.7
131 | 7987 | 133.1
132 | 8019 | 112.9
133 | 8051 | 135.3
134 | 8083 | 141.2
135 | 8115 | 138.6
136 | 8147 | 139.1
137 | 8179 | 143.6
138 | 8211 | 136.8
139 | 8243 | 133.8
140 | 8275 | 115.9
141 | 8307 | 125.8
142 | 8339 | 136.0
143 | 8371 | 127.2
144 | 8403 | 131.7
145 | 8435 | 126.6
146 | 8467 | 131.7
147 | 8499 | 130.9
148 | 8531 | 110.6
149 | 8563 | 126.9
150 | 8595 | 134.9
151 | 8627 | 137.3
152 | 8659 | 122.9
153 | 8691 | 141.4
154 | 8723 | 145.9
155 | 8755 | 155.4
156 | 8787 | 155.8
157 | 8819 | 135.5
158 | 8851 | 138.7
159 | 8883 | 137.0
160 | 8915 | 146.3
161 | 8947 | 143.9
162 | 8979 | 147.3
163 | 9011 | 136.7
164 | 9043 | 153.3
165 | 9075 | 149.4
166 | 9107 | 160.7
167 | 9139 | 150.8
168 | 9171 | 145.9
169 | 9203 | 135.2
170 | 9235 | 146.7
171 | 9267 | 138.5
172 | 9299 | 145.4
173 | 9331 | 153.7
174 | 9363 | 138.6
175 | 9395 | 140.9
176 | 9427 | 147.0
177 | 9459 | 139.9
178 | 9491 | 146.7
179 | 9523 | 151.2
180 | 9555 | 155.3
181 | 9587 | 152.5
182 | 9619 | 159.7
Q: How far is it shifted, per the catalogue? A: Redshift 0.647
